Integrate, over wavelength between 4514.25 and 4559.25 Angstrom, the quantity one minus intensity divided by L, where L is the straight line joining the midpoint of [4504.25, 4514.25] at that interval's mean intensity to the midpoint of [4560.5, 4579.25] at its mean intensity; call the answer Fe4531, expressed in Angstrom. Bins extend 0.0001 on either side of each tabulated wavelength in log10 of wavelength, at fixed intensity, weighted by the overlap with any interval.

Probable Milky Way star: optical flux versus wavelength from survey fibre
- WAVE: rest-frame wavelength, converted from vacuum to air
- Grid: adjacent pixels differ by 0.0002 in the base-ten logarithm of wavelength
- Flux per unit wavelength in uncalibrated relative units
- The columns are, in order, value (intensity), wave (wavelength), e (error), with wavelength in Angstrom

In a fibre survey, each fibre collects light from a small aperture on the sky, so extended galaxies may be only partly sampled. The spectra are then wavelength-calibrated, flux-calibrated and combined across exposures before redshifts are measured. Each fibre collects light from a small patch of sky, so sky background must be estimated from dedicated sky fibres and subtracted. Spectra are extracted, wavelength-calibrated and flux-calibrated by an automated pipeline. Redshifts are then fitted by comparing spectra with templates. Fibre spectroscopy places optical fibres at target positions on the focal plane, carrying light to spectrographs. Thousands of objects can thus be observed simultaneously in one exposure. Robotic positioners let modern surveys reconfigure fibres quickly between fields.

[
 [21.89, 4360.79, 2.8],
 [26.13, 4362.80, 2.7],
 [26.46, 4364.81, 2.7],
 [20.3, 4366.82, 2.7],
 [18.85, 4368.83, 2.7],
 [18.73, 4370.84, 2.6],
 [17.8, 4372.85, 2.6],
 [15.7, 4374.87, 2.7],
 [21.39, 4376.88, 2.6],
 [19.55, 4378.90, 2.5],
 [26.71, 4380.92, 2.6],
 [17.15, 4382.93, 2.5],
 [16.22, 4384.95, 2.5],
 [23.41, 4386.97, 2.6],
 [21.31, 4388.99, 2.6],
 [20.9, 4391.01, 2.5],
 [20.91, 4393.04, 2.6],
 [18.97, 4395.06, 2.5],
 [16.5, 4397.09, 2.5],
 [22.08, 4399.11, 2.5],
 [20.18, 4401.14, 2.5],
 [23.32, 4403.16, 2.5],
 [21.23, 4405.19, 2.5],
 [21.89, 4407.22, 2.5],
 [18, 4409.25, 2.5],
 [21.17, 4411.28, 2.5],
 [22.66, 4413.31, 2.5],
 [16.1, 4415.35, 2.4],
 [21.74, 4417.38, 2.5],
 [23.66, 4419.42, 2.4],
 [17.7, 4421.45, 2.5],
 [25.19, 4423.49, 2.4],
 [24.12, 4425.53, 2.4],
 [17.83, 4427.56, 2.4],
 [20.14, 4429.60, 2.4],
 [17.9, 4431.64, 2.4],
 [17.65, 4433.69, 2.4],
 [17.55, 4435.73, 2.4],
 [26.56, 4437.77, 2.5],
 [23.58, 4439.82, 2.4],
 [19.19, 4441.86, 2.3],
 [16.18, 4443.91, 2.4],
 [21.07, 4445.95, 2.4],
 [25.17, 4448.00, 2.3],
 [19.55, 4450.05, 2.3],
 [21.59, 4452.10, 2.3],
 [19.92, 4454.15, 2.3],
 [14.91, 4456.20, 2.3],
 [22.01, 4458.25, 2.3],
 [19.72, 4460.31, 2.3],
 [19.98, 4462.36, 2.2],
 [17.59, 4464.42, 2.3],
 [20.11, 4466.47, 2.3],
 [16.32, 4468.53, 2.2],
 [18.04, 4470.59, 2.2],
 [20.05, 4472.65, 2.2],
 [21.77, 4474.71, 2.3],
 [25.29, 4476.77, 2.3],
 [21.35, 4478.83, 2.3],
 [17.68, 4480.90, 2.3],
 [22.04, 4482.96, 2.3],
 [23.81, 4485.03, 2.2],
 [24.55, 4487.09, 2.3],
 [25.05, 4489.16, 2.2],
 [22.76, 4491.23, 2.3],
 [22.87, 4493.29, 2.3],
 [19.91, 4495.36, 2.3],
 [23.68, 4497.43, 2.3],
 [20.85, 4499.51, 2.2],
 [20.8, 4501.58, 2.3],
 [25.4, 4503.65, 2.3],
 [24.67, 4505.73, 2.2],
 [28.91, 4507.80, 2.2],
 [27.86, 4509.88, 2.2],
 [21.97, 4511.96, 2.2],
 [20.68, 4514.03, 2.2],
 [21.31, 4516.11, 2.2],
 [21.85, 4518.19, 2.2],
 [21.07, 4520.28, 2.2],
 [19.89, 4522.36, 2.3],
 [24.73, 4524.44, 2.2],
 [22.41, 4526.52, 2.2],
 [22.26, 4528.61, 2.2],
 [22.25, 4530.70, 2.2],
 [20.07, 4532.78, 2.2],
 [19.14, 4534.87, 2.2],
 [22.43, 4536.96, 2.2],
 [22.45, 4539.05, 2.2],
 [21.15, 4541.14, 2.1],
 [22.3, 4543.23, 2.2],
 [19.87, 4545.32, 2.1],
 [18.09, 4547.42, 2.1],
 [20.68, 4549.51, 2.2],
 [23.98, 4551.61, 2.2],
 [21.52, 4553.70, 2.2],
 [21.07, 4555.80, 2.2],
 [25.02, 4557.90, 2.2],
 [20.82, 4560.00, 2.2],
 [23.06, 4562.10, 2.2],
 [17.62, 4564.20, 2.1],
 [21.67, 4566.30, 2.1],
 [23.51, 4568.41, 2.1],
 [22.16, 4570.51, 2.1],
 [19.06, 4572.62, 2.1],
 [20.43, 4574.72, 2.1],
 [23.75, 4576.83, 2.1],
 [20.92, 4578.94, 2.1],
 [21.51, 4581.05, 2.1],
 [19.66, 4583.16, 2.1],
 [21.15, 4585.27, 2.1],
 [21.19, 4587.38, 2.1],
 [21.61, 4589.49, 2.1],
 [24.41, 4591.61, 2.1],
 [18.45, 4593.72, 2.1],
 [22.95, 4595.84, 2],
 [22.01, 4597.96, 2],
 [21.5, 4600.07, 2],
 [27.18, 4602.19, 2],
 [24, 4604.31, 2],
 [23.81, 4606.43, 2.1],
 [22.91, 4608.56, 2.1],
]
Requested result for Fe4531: 3.5 Angstrom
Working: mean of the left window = 25.2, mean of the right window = 21.4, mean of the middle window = 21.6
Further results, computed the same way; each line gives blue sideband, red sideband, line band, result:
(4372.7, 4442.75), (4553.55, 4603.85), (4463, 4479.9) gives 0.7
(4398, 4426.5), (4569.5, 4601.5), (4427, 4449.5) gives 1.1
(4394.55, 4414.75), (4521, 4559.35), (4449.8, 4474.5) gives 2.1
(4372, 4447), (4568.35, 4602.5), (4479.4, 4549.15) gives -3.6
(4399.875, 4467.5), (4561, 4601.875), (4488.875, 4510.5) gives -2.9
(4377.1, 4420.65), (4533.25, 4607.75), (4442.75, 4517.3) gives -1.4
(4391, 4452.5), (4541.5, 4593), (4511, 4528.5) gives -0.5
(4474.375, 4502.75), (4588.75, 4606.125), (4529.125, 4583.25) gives 3.1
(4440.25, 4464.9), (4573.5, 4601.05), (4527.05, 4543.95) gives -0.5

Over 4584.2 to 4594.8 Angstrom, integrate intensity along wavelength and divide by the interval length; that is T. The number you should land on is 21.4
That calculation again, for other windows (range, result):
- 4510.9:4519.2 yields 21.5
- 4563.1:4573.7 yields 20.8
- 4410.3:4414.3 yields 21.9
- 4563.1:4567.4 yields 19.7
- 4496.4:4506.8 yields 23.1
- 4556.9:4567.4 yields 21.6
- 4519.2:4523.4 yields 20.5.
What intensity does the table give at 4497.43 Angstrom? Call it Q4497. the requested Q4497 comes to 23.68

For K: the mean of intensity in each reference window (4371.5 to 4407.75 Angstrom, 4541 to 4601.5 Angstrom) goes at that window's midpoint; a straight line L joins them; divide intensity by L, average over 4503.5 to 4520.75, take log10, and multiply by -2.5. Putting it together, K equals -0.130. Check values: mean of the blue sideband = 20.3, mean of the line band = 23.7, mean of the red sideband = 21.5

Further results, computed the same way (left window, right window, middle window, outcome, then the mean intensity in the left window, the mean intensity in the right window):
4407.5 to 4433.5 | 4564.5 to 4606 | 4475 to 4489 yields -0.079 mag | 20.5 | 21.9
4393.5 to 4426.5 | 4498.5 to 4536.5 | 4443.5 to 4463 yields 0.075 mag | 20.9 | 22.6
